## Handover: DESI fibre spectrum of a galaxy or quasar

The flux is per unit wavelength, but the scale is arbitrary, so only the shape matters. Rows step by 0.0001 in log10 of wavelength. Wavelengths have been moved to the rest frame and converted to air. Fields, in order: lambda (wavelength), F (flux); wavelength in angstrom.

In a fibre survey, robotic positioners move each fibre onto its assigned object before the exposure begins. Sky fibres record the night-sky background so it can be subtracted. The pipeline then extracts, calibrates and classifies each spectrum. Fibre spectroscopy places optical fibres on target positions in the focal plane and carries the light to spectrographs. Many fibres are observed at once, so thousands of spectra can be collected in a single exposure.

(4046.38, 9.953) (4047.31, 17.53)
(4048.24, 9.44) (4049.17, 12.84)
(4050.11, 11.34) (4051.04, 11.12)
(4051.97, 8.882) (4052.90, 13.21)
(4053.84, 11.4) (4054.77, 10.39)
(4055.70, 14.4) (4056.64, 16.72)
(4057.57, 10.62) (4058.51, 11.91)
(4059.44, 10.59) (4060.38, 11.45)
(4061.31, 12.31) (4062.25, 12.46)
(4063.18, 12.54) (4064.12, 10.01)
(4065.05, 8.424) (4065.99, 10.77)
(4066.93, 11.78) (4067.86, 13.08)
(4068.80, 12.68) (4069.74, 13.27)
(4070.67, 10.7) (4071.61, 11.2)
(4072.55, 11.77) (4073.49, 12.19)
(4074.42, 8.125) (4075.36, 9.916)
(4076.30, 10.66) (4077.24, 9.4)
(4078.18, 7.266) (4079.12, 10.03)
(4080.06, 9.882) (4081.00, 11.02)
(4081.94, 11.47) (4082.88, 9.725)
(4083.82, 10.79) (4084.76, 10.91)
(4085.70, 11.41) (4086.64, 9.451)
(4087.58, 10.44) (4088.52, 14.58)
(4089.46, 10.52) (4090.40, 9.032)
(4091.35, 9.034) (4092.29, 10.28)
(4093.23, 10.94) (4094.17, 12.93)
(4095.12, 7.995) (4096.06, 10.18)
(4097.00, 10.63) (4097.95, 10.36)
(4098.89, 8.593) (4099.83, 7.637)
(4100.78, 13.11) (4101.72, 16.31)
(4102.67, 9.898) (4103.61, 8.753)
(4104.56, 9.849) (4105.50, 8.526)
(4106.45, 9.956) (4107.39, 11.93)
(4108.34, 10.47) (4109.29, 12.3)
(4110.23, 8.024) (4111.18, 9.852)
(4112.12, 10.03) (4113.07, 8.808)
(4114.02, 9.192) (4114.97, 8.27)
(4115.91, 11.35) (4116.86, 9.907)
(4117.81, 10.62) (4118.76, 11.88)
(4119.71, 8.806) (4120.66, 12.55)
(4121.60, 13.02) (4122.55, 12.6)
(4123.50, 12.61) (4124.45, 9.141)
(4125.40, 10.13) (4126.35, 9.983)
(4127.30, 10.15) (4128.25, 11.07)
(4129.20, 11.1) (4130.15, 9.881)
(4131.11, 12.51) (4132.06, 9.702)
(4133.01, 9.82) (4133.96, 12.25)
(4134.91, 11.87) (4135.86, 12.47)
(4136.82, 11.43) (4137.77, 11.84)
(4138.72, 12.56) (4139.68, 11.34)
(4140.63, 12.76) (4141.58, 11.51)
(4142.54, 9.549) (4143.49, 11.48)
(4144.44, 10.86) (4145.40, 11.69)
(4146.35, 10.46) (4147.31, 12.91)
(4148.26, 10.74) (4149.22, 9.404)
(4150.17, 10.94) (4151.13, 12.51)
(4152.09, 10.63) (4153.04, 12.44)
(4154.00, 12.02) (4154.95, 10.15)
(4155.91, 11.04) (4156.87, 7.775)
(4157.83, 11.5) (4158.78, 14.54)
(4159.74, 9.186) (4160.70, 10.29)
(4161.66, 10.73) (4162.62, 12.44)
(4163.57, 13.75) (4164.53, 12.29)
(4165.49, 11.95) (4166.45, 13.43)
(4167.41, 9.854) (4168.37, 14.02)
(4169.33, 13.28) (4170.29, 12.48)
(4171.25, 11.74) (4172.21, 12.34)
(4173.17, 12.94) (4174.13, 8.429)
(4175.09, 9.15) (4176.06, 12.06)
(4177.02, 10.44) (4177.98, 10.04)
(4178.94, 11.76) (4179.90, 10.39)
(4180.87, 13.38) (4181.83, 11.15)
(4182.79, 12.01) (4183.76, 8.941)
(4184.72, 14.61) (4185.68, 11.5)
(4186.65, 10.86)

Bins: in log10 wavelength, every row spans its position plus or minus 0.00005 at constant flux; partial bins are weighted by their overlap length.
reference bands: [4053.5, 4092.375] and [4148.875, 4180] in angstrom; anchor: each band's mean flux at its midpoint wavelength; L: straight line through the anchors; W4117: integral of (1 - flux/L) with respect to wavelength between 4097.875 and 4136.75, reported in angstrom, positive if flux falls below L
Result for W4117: 2.1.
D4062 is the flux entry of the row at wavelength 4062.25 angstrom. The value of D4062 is 12.46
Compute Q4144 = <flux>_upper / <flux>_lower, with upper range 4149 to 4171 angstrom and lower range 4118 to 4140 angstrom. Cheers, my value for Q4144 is 1.03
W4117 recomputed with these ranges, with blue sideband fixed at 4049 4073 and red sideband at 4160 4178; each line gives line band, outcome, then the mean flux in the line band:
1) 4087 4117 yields 3.6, 10.3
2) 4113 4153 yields 2.2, 11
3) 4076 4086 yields 1.3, 10.2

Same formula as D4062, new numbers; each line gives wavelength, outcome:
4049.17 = 12.84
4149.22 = 9.404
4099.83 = 7.637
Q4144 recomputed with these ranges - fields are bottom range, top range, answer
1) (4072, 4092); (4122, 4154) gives 1.08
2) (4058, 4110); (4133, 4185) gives 1.07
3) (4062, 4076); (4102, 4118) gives 0.88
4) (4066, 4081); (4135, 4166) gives 1.06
